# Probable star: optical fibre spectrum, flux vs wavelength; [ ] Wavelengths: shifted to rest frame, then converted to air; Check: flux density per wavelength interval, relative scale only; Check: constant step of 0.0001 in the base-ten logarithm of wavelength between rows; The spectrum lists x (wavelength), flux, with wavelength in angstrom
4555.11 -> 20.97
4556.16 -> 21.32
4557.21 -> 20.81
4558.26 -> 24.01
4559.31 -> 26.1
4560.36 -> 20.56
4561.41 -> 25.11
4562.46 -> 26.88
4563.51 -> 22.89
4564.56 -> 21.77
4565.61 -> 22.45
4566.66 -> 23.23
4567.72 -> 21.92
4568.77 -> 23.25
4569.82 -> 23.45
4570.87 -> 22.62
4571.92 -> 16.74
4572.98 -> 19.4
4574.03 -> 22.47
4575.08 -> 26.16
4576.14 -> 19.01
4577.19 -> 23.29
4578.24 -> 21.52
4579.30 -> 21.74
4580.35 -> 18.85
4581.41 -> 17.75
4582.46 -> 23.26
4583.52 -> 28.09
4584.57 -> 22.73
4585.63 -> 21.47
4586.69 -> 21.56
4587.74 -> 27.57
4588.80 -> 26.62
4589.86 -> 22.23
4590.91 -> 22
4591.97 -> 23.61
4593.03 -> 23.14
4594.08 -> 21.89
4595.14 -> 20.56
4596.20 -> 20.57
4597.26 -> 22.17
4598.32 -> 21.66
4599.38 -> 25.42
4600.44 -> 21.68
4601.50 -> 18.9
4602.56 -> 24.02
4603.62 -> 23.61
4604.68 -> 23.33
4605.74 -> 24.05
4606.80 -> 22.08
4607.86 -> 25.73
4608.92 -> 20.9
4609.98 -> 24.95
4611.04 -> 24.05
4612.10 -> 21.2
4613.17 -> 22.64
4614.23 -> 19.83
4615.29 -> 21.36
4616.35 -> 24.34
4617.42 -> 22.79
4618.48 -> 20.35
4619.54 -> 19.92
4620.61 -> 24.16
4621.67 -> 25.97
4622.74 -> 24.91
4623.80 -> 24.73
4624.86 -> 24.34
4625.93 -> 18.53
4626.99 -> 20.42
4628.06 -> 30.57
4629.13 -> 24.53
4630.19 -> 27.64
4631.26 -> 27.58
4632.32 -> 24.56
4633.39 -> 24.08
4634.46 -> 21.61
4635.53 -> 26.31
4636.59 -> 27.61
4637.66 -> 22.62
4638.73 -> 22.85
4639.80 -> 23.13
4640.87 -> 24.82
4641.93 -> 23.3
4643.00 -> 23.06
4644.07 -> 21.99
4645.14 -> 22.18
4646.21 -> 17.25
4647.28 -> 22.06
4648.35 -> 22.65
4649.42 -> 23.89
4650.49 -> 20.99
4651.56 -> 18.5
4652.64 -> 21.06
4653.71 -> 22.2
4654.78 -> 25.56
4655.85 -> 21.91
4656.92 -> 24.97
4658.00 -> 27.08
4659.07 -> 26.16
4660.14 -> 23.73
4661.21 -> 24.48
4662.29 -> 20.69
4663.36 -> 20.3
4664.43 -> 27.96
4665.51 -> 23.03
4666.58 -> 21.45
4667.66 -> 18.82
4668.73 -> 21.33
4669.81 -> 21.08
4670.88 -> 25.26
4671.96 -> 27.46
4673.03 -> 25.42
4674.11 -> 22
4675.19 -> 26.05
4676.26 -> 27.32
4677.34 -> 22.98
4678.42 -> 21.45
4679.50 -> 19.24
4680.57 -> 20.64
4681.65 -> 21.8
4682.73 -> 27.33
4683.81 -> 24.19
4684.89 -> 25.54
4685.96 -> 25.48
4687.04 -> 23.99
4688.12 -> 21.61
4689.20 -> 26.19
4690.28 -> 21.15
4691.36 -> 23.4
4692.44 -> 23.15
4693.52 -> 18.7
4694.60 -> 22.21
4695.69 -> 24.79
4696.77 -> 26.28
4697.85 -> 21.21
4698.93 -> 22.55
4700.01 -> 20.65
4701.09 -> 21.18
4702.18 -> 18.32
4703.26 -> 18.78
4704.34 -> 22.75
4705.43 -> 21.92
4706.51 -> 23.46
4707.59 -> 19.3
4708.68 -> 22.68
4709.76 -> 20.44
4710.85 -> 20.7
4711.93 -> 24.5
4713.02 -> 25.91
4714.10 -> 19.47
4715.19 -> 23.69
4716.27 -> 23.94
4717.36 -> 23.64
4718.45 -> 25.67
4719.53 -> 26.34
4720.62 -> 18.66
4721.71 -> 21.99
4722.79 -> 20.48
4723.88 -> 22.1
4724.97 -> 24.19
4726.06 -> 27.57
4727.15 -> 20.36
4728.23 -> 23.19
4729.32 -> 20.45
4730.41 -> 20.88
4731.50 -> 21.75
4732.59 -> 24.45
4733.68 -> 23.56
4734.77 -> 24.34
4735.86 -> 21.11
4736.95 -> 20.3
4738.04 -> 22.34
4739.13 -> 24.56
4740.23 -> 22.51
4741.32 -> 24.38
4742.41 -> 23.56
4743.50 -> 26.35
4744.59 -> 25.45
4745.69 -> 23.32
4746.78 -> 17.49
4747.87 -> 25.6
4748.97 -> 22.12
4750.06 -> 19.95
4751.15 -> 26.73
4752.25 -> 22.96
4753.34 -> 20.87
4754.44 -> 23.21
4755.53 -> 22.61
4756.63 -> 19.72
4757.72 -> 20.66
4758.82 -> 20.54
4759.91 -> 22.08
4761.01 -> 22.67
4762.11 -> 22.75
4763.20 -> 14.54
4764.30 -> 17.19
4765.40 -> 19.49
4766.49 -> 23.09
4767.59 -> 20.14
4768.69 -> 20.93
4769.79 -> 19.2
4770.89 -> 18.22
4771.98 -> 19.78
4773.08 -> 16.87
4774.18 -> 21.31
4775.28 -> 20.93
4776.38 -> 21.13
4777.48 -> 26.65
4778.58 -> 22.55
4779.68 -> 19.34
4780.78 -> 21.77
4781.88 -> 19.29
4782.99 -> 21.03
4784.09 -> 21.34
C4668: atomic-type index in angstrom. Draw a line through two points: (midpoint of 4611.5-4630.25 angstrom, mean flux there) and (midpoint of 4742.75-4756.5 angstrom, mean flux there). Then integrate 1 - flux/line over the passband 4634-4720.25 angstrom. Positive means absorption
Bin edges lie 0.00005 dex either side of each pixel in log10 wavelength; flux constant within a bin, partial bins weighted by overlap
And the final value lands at 0.4 angstrom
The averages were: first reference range 23.1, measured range 23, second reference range 23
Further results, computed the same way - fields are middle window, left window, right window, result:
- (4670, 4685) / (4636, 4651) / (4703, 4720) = -0.77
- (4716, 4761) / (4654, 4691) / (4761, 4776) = -3.86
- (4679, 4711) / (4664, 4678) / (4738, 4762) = 1.54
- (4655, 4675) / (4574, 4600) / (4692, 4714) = -1.30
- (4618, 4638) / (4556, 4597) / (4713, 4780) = -1.68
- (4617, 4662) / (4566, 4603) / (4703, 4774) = -2.62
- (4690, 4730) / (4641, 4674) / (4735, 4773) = -0.24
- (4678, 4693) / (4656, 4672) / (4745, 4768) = -0.19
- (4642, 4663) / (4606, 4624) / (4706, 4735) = 0.18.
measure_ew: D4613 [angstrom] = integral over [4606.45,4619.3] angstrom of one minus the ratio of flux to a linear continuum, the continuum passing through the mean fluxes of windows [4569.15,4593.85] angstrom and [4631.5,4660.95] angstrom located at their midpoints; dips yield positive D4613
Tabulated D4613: 0.2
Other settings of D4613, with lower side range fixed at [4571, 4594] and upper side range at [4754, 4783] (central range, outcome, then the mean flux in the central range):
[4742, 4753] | -1.3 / 23.3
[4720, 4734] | -0.8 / 22.3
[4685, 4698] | -1.2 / 23.3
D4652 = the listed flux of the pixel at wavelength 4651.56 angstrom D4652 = 18.5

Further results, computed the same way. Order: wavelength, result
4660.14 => 23.73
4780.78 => 21.77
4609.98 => 24.95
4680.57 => 20.64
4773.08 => 16.87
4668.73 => 21.33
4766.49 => 23.09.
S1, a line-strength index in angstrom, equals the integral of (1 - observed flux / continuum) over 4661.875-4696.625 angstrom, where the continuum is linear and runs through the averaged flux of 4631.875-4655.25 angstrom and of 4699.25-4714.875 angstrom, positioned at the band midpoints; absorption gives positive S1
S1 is -1.85 angstrom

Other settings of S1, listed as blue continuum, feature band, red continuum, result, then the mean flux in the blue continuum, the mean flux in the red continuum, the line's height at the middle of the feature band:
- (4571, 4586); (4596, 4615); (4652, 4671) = -0.4 angstrom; 21.6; 23.1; 22.1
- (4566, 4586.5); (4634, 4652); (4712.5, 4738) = -0.3 angstrom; 21.9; 22.8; 22.3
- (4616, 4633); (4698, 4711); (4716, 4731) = 1.1 angstrom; 24.1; 22.8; 23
